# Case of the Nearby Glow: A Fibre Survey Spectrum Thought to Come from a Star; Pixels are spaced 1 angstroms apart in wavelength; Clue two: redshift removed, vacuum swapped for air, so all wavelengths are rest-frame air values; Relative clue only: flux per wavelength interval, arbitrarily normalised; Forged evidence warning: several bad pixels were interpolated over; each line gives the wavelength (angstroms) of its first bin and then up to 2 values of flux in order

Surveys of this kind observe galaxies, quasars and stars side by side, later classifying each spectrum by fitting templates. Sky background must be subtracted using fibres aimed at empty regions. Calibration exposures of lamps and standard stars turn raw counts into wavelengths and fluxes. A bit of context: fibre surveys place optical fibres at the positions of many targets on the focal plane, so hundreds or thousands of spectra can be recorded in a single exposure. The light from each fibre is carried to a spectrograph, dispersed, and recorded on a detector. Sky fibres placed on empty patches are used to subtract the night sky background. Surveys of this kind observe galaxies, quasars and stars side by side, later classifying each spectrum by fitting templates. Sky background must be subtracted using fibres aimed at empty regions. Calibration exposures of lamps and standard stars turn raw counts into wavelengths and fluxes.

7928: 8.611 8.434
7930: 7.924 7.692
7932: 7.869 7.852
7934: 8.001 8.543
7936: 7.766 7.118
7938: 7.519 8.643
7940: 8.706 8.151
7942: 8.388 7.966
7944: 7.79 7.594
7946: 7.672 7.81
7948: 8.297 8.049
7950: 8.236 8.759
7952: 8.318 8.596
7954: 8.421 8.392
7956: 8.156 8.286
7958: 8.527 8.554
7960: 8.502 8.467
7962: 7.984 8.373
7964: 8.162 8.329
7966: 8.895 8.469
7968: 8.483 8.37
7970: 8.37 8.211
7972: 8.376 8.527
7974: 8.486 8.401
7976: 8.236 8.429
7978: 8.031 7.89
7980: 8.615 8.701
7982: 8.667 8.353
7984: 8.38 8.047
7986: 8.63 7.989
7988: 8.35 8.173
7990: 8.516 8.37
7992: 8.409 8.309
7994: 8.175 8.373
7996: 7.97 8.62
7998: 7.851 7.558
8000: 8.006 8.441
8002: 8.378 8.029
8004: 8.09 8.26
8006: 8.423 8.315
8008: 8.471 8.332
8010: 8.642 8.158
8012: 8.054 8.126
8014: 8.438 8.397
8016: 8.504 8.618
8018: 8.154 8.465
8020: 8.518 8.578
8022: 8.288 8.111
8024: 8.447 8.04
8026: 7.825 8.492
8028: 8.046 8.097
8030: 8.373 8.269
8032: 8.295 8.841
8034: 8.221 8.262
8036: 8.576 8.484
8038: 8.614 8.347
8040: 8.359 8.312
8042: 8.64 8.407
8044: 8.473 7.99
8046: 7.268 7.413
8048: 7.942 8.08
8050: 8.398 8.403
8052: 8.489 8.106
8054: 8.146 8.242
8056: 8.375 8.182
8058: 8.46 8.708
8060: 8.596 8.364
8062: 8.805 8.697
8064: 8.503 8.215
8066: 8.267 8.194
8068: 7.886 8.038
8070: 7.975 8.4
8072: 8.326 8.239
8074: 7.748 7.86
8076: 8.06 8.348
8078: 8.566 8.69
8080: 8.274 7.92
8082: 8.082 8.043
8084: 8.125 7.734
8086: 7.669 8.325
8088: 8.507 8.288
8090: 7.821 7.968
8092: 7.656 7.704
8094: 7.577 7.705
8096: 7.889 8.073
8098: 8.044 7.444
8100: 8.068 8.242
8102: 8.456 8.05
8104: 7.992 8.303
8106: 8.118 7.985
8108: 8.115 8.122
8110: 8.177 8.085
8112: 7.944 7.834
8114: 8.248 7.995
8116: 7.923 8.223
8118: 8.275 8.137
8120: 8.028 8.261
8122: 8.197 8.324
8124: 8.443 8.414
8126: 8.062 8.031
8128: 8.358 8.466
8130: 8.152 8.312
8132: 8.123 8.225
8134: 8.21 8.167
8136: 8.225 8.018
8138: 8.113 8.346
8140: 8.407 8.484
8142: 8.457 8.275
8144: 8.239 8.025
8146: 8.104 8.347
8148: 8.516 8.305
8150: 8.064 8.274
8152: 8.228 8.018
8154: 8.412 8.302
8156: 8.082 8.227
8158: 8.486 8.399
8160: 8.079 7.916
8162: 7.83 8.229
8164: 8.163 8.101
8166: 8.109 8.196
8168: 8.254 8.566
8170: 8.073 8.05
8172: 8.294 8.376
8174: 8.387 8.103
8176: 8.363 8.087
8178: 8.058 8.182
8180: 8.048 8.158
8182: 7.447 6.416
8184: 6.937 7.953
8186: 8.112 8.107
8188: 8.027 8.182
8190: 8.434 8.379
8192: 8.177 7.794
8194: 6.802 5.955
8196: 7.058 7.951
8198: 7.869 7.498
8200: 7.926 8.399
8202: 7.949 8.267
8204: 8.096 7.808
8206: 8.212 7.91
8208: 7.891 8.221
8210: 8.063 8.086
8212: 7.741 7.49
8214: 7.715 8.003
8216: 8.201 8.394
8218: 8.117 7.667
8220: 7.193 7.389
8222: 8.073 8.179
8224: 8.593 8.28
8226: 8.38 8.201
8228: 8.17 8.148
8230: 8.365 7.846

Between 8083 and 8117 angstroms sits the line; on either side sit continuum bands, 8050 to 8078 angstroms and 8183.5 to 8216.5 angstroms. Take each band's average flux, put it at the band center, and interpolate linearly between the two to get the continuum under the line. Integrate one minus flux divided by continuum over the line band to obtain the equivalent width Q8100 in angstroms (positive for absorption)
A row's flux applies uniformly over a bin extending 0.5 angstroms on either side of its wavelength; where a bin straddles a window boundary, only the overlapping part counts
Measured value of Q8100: 0.7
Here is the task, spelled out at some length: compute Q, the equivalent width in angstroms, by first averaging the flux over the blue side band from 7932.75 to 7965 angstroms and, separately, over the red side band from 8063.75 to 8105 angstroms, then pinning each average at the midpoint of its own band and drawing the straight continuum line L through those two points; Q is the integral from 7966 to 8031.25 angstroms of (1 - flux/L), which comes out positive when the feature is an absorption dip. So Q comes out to -1.3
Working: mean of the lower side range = 8.18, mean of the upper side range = 8.07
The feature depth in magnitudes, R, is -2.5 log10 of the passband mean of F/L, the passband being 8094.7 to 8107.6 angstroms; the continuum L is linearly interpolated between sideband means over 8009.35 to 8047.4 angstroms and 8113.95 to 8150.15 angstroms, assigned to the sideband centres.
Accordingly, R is 0.029 mag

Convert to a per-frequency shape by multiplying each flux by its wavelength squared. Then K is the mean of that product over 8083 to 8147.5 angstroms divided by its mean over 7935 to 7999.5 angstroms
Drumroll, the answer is 1.02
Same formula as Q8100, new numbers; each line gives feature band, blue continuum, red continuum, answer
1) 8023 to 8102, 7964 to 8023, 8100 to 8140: 0.5 angstroms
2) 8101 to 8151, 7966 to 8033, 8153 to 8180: 0.2 angstroms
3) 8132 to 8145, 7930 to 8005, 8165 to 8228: -0.4 angstroms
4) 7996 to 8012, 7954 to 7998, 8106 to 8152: 0.2 angstroms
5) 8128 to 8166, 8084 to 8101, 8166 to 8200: -1.5 angstroms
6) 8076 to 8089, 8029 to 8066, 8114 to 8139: 0.1 angstroms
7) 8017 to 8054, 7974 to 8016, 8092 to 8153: -0.1 angstroms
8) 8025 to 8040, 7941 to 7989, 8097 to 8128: -0.2 angstroms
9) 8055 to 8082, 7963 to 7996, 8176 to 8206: -0.5 angstroms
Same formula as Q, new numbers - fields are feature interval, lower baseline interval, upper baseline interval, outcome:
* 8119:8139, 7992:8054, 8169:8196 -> -0.5 angstroms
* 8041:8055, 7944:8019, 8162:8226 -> 0.1 angstroms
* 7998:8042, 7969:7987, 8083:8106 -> -0.4 angstroms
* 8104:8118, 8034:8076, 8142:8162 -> 0.3 angstroms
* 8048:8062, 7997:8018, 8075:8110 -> -0.4 angstroms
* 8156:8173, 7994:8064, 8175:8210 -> -0.6 angstroms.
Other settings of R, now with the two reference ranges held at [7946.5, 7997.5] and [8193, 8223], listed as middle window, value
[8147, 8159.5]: -0.05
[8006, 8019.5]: -0.01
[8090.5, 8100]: 0.04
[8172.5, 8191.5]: -0.02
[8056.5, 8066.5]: -0.04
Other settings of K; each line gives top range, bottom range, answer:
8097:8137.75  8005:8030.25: 1.00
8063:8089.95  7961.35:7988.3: 1.00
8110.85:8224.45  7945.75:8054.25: 1.01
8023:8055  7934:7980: 1.02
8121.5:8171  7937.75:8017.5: 1.03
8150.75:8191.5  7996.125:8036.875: 1.01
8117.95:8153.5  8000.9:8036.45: 1.02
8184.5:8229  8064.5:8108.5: 1.01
